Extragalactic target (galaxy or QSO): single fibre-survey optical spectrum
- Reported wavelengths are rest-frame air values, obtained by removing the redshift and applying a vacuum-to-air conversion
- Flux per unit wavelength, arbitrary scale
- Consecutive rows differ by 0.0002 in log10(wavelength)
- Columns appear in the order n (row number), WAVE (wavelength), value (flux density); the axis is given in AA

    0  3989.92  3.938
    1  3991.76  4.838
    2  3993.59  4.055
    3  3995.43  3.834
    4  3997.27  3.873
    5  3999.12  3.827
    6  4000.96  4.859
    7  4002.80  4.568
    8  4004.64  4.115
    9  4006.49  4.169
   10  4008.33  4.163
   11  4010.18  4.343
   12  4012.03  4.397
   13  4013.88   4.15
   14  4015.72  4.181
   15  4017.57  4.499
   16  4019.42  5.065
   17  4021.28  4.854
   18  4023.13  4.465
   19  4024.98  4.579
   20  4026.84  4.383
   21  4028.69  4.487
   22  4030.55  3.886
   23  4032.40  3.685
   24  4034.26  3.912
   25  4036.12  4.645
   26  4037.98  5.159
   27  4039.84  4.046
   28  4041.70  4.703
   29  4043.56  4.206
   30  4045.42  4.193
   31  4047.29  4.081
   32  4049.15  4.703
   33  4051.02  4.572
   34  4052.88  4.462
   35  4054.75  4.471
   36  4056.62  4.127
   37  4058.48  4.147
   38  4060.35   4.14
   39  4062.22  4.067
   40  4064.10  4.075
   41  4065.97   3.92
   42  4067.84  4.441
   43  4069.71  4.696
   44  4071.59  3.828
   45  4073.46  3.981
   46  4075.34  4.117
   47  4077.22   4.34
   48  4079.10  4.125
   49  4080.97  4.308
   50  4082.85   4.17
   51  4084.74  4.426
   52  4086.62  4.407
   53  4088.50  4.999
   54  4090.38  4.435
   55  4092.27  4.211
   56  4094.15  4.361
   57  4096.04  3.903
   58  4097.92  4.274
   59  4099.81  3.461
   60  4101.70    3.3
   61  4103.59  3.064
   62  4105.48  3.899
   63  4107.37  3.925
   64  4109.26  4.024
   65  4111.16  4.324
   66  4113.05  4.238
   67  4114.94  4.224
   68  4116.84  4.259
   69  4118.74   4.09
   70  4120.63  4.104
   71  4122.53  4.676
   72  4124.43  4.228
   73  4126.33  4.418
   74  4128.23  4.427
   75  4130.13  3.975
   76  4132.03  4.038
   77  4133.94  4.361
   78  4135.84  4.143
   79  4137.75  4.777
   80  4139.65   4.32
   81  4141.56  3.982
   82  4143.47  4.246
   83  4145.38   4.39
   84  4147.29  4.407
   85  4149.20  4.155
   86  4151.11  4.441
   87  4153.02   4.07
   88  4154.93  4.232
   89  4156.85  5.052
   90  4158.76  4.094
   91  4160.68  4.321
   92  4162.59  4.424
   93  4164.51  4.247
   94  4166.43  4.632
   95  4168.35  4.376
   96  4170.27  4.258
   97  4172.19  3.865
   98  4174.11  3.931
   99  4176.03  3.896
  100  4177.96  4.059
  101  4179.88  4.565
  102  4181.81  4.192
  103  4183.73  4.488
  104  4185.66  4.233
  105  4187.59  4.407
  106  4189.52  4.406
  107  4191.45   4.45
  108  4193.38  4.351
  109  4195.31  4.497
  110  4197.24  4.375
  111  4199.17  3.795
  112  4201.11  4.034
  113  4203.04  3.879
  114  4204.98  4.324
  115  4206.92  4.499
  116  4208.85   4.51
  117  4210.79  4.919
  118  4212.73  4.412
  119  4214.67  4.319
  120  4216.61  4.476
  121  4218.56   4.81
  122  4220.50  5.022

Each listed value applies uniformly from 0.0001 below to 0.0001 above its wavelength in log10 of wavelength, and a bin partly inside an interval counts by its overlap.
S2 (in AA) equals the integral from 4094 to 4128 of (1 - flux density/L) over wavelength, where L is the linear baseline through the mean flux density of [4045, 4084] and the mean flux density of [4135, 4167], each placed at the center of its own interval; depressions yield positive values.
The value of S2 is 2.0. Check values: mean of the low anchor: 4.24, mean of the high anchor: 4.35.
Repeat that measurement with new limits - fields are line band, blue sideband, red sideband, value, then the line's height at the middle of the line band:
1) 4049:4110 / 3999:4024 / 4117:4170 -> 3.0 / 4.37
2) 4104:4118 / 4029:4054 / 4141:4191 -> 0.7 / 4.31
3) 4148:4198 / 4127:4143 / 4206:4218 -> 0.9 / 4.39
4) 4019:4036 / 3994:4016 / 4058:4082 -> -0.7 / 4.19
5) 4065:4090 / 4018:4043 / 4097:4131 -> -0.4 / 4.22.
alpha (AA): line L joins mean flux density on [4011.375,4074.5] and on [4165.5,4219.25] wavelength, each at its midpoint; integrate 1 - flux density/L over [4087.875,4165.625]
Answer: 2.1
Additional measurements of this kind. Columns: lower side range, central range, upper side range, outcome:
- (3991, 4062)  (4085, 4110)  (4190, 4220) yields 1.9 AA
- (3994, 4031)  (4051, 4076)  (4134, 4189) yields 0.7 AA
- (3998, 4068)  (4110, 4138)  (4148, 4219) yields 0.4 AA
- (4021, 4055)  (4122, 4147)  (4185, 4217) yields 0.3 AA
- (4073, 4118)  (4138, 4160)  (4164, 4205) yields -0.7 AA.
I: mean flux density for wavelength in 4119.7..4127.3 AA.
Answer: 4.36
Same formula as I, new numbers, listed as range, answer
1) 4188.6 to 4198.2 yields 4.42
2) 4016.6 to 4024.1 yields 4.71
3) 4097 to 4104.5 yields 3.52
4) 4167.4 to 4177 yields 4.06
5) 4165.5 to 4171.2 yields 4.42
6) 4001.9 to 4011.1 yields 4.27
